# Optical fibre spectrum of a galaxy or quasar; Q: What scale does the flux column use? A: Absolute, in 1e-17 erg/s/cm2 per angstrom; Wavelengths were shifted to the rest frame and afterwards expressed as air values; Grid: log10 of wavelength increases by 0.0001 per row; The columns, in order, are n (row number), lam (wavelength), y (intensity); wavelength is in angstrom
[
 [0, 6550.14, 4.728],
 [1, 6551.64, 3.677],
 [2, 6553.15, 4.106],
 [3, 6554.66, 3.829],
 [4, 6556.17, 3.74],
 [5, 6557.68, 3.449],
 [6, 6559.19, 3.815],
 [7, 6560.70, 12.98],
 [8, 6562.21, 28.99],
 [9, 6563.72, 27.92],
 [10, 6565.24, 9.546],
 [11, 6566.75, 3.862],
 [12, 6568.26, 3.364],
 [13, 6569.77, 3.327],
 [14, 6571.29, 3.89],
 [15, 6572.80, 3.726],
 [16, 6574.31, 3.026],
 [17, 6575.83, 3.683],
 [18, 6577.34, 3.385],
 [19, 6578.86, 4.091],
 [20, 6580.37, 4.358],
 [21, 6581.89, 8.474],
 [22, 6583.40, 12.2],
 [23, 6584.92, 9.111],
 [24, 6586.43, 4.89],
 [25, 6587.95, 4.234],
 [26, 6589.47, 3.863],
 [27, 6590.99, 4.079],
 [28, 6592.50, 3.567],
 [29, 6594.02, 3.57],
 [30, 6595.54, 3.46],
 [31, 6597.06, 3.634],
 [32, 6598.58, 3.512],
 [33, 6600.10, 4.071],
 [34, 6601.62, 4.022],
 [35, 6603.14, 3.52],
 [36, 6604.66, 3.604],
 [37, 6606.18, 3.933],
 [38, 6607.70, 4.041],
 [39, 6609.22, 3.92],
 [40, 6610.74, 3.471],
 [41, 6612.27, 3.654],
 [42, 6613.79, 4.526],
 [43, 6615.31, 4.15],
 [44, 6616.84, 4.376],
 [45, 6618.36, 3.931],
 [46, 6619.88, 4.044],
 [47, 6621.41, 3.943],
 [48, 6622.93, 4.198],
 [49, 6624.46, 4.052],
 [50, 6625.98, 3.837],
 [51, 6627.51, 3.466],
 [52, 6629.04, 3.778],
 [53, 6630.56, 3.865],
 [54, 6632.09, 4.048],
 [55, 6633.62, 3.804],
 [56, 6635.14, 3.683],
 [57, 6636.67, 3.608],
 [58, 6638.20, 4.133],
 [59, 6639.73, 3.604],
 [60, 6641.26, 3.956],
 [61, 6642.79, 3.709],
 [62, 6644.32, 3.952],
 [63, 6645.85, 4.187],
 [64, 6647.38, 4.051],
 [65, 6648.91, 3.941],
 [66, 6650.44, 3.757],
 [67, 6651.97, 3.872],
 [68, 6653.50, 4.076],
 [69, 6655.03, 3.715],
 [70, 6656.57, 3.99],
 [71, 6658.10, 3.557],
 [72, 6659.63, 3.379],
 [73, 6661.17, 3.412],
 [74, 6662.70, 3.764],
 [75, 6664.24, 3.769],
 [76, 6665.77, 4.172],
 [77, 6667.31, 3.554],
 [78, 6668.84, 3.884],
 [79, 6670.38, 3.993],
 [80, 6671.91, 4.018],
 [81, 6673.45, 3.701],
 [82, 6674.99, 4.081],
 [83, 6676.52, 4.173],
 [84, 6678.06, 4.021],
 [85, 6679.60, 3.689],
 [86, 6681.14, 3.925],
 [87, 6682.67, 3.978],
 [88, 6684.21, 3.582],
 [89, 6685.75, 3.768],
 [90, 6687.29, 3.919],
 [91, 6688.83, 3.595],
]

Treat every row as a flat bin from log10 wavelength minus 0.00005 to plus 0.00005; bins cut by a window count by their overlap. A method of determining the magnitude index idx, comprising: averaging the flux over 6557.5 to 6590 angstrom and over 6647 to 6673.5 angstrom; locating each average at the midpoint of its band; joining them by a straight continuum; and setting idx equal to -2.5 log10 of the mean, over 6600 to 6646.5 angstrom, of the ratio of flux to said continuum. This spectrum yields 0.35 mag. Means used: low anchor 7.65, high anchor 3.81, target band 3.9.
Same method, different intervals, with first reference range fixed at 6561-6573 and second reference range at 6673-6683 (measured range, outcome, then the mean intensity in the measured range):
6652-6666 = 0.34 mag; 3.75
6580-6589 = 0.34 mag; 7.22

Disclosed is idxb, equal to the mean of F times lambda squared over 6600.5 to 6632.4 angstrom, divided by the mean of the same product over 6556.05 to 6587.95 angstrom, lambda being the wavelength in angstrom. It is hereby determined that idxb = 0.5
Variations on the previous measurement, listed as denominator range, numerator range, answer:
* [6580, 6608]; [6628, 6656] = 0.81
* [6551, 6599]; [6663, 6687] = 0.63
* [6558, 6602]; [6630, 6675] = 0.59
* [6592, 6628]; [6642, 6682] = 1.02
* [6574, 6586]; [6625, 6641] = 0.63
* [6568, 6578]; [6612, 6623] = 1.20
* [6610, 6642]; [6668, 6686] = 1.01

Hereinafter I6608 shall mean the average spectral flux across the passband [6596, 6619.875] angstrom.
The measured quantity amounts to 3.89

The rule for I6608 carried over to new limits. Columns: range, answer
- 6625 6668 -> 3.81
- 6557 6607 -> 6.27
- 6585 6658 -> 3.95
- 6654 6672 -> 3.76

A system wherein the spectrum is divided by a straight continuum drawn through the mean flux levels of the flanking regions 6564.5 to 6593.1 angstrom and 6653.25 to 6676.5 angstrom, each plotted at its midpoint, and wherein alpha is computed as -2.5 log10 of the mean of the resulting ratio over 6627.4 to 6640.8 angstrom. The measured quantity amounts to 0.13 mag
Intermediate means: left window 5.1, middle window 3.8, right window 3.81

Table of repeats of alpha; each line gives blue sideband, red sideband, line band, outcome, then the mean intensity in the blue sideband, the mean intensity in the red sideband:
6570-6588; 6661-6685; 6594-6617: 0.28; 5.41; 3.87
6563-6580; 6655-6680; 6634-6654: 0.14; 6.25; 3.82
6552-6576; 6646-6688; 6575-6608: 0.39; 7.73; 3.85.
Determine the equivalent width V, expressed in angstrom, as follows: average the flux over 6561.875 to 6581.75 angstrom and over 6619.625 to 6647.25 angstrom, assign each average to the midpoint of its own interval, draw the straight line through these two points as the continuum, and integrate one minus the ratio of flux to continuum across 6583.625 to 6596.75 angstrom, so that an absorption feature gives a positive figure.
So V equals 3.3 angstrom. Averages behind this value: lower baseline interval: 7.5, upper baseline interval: 3.88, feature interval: 4.87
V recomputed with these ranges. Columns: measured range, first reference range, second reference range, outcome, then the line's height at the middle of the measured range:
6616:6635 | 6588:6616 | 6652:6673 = -0.6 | 3.81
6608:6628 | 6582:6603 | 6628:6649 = 1.8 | 4.38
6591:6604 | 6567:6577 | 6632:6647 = -0.2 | 3.65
